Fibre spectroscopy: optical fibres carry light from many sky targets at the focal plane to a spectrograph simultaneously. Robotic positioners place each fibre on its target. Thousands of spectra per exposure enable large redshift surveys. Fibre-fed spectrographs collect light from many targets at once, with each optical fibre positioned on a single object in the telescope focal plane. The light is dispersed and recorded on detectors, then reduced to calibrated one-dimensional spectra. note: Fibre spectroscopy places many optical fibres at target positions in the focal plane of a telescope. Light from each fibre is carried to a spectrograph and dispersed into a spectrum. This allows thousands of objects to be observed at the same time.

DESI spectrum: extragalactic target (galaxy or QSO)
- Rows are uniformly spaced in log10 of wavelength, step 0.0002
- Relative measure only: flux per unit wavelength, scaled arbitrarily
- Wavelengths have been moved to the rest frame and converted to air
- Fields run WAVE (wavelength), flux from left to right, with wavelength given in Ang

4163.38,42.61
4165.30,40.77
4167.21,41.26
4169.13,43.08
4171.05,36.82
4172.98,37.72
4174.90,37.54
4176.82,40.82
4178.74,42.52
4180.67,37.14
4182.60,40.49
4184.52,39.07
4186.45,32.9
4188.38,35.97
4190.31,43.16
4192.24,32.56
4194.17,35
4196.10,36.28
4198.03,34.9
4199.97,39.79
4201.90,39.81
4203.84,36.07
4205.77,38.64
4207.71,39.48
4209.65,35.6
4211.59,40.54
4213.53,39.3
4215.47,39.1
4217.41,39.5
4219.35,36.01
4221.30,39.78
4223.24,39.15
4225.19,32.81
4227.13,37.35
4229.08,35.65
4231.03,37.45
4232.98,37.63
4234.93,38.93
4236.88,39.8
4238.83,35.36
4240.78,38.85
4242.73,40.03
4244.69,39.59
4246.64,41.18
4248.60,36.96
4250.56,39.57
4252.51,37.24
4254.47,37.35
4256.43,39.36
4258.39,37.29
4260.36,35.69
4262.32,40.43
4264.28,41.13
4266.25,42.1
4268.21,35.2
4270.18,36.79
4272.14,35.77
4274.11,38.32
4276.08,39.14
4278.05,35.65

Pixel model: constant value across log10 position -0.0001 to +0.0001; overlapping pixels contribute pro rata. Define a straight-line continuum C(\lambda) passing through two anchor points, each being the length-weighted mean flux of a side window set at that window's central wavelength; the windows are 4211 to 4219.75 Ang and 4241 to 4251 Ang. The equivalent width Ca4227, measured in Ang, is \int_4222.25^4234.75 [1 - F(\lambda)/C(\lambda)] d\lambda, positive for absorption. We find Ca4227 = 0.75 Ang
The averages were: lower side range 39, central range 36.8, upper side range 39.4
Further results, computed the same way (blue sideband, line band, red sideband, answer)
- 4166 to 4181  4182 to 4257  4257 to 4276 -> 2.1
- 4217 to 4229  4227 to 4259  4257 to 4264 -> -0.4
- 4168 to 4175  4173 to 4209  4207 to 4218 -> 1.0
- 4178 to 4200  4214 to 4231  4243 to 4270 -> 0.2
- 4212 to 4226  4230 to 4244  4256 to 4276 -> -0.1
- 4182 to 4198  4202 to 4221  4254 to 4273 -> -0.6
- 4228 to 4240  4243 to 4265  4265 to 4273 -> -0.7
